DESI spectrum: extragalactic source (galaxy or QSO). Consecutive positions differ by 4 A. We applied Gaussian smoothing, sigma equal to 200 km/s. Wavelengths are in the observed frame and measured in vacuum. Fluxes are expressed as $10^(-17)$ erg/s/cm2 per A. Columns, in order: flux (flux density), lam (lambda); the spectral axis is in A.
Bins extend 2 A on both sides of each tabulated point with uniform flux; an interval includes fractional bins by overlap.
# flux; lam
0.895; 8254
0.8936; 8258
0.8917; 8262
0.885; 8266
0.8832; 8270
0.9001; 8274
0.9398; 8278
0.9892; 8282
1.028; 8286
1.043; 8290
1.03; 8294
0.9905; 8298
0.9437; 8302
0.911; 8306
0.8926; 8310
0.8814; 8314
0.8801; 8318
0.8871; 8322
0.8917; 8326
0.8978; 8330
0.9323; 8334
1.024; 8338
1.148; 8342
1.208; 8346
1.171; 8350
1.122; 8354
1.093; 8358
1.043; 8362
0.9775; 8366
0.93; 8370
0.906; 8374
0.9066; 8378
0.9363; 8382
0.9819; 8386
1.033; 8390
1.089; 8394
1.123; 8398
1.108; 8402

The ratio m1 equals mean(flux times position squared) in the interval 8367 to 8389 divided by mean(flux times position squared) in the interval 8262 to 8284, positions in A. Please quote 1.0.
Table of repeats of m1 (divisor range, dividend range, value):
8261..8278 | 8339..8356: 1.31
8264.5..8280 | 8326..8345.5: 1.13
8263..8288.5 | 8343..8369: 1.19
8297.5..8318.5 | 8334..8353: 1.23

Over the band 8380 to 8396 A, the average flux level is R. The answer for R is 1.01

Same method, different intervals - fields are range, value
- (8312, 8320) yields 0.881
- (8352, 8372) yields 1.03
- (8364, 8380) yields 0.93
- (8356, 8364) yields 1.07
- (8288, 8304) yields 1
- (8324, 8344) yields 0.979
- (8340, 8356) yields 1.16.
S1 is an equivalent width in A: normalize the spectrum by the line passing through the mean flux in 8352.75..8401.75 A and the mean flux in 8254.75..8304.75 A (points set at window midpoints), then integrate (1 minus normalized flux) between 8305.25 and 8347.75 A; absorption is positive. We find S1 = 0.9 A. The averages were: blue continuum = 0.949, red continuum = 1.01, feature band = 0.959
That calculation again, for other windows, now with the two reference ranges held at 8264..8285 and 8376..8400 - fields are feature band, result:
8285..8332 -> 0.6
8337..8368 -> -3.7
